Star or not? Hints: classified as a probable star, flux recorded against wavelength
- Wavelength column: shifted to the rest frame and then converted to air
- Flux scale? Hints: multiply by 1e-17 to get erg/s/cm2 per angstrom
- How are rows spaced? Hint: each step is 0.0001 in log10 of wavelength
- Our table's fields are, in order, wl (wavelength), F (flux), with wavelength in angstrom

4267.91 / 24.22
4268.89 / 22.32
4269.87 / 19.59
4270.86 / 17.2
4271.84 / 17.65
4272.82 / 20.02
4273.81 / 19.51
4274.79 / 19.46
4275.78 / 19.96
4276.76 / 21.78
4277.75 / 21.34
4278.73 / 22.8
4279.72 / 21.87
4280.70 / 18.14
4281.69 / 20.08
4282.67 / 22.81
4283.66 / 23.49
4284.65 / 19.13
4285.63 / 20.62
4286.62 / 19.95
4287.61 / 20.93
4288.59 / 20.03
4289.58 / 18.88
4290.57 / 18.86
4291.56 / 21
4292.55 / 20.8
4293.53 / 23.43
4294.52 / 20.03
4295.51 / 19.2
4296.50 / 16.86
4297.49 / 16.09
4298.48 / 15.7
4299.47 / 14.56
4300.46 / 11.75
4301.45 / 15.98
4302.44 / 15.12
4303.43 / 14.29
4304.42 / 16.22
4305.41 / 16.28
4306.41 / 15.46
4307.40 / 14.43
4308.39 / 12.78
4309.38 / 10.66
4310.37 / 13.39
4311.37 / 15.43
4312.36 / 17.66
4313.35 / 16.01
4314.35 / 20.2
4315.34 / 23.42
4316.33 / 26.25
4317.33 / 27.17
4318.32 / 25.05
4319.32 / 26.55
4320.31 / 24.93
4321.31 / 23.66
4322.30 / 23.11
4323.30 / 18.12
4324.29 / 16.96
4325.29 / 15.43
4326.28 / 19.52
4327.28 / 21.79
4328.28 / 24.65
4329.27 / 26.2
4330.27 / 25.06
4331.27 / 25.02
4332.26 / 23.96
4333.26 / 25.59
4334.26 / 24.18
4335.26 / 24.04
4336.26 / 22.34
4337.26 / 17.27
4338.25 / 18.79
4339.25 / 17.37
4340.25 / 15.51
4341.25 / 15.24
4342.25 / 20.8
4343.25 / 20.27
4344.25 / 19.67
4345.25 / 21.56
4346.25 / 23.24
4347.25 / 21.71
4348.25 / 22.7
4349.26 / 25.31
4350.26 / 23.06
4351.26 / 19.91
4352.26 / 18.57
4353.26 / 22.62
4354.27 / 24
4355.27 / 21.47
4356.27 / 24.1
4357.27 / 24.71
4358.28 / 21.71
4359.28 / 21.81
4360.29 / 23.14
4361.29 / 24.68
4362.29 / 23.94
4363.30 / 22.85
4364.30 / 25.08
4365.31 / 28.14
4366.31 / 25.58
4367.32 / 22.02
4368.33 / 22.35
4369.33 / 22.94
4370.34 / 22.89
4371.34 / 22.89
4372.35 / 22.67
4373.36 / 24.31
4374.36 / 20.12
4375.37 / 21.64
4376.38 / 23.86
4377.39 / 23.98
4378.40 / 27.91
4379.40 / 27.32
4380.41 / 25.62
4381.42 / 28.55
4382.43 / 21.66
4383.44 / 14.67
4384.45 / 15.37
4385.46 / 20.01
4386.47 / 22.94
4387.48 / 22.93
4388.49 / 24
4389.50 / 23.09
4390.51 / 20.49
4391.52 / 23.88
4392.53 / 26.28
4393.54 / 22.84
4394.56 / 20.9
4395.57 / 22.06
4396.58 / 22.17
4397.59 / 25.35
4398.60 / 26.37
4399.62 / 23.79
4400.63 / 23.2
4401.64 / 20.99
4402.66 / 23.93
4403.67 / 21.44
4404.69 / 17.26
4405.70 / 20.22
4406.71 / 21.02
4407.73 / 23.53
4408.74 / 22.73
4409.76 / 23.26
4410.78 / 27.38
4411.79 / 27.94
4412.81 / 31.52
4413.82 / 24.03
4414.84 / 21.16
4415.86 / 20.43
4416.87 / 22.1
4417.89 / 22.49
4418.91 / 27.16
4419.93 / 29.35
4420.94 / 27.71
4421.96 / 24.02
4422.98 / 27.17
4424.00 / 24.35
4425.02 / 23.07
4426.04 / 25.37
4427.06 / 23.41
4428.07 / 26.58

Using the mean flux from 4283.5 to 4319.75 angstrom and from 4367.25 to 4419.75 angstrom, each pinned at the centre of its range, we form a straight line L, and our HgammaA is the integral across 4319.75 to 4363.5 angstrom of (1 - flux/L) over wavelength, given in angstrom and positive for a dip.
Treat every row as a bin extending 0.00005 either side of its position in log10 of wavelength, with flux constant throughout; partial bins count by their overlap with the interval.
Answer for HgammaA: -2.95 angstrom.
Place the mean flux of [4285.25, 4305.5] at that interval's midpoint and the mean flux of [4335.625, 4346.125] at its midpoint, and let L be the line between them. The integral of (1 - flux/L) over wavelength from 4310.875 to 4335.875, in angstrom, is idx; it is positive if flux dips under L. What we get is -5.0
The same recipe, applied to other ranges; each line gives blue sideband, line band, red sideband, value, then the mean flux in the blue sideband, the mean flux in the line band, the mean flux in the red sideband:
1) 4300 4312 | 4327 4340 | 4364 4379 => -3.2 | 14.4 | 22.7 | 23.8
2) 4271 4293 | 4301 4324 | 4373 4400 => 2.6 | 20.4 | 18.8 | 23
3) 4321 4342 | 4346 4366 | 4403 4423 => -1.1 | 21.1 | 23.2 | 24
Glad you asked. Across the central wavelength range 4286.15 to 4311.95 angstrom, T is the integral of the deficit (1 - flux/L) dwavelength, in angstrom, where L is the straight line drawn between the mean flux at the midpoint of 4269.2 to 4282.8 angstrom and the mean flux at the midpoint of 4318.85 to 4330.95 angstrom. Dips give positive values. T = 5.2 angstrom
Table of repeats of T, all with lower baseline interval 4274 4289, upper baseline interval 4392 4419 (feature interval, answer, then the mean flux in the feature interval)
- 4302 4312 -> 3.2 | 14.4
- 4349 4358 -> -0.1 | 22.6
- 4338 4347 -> 1.1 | 19.2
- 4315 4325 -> -0.8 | 23.3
